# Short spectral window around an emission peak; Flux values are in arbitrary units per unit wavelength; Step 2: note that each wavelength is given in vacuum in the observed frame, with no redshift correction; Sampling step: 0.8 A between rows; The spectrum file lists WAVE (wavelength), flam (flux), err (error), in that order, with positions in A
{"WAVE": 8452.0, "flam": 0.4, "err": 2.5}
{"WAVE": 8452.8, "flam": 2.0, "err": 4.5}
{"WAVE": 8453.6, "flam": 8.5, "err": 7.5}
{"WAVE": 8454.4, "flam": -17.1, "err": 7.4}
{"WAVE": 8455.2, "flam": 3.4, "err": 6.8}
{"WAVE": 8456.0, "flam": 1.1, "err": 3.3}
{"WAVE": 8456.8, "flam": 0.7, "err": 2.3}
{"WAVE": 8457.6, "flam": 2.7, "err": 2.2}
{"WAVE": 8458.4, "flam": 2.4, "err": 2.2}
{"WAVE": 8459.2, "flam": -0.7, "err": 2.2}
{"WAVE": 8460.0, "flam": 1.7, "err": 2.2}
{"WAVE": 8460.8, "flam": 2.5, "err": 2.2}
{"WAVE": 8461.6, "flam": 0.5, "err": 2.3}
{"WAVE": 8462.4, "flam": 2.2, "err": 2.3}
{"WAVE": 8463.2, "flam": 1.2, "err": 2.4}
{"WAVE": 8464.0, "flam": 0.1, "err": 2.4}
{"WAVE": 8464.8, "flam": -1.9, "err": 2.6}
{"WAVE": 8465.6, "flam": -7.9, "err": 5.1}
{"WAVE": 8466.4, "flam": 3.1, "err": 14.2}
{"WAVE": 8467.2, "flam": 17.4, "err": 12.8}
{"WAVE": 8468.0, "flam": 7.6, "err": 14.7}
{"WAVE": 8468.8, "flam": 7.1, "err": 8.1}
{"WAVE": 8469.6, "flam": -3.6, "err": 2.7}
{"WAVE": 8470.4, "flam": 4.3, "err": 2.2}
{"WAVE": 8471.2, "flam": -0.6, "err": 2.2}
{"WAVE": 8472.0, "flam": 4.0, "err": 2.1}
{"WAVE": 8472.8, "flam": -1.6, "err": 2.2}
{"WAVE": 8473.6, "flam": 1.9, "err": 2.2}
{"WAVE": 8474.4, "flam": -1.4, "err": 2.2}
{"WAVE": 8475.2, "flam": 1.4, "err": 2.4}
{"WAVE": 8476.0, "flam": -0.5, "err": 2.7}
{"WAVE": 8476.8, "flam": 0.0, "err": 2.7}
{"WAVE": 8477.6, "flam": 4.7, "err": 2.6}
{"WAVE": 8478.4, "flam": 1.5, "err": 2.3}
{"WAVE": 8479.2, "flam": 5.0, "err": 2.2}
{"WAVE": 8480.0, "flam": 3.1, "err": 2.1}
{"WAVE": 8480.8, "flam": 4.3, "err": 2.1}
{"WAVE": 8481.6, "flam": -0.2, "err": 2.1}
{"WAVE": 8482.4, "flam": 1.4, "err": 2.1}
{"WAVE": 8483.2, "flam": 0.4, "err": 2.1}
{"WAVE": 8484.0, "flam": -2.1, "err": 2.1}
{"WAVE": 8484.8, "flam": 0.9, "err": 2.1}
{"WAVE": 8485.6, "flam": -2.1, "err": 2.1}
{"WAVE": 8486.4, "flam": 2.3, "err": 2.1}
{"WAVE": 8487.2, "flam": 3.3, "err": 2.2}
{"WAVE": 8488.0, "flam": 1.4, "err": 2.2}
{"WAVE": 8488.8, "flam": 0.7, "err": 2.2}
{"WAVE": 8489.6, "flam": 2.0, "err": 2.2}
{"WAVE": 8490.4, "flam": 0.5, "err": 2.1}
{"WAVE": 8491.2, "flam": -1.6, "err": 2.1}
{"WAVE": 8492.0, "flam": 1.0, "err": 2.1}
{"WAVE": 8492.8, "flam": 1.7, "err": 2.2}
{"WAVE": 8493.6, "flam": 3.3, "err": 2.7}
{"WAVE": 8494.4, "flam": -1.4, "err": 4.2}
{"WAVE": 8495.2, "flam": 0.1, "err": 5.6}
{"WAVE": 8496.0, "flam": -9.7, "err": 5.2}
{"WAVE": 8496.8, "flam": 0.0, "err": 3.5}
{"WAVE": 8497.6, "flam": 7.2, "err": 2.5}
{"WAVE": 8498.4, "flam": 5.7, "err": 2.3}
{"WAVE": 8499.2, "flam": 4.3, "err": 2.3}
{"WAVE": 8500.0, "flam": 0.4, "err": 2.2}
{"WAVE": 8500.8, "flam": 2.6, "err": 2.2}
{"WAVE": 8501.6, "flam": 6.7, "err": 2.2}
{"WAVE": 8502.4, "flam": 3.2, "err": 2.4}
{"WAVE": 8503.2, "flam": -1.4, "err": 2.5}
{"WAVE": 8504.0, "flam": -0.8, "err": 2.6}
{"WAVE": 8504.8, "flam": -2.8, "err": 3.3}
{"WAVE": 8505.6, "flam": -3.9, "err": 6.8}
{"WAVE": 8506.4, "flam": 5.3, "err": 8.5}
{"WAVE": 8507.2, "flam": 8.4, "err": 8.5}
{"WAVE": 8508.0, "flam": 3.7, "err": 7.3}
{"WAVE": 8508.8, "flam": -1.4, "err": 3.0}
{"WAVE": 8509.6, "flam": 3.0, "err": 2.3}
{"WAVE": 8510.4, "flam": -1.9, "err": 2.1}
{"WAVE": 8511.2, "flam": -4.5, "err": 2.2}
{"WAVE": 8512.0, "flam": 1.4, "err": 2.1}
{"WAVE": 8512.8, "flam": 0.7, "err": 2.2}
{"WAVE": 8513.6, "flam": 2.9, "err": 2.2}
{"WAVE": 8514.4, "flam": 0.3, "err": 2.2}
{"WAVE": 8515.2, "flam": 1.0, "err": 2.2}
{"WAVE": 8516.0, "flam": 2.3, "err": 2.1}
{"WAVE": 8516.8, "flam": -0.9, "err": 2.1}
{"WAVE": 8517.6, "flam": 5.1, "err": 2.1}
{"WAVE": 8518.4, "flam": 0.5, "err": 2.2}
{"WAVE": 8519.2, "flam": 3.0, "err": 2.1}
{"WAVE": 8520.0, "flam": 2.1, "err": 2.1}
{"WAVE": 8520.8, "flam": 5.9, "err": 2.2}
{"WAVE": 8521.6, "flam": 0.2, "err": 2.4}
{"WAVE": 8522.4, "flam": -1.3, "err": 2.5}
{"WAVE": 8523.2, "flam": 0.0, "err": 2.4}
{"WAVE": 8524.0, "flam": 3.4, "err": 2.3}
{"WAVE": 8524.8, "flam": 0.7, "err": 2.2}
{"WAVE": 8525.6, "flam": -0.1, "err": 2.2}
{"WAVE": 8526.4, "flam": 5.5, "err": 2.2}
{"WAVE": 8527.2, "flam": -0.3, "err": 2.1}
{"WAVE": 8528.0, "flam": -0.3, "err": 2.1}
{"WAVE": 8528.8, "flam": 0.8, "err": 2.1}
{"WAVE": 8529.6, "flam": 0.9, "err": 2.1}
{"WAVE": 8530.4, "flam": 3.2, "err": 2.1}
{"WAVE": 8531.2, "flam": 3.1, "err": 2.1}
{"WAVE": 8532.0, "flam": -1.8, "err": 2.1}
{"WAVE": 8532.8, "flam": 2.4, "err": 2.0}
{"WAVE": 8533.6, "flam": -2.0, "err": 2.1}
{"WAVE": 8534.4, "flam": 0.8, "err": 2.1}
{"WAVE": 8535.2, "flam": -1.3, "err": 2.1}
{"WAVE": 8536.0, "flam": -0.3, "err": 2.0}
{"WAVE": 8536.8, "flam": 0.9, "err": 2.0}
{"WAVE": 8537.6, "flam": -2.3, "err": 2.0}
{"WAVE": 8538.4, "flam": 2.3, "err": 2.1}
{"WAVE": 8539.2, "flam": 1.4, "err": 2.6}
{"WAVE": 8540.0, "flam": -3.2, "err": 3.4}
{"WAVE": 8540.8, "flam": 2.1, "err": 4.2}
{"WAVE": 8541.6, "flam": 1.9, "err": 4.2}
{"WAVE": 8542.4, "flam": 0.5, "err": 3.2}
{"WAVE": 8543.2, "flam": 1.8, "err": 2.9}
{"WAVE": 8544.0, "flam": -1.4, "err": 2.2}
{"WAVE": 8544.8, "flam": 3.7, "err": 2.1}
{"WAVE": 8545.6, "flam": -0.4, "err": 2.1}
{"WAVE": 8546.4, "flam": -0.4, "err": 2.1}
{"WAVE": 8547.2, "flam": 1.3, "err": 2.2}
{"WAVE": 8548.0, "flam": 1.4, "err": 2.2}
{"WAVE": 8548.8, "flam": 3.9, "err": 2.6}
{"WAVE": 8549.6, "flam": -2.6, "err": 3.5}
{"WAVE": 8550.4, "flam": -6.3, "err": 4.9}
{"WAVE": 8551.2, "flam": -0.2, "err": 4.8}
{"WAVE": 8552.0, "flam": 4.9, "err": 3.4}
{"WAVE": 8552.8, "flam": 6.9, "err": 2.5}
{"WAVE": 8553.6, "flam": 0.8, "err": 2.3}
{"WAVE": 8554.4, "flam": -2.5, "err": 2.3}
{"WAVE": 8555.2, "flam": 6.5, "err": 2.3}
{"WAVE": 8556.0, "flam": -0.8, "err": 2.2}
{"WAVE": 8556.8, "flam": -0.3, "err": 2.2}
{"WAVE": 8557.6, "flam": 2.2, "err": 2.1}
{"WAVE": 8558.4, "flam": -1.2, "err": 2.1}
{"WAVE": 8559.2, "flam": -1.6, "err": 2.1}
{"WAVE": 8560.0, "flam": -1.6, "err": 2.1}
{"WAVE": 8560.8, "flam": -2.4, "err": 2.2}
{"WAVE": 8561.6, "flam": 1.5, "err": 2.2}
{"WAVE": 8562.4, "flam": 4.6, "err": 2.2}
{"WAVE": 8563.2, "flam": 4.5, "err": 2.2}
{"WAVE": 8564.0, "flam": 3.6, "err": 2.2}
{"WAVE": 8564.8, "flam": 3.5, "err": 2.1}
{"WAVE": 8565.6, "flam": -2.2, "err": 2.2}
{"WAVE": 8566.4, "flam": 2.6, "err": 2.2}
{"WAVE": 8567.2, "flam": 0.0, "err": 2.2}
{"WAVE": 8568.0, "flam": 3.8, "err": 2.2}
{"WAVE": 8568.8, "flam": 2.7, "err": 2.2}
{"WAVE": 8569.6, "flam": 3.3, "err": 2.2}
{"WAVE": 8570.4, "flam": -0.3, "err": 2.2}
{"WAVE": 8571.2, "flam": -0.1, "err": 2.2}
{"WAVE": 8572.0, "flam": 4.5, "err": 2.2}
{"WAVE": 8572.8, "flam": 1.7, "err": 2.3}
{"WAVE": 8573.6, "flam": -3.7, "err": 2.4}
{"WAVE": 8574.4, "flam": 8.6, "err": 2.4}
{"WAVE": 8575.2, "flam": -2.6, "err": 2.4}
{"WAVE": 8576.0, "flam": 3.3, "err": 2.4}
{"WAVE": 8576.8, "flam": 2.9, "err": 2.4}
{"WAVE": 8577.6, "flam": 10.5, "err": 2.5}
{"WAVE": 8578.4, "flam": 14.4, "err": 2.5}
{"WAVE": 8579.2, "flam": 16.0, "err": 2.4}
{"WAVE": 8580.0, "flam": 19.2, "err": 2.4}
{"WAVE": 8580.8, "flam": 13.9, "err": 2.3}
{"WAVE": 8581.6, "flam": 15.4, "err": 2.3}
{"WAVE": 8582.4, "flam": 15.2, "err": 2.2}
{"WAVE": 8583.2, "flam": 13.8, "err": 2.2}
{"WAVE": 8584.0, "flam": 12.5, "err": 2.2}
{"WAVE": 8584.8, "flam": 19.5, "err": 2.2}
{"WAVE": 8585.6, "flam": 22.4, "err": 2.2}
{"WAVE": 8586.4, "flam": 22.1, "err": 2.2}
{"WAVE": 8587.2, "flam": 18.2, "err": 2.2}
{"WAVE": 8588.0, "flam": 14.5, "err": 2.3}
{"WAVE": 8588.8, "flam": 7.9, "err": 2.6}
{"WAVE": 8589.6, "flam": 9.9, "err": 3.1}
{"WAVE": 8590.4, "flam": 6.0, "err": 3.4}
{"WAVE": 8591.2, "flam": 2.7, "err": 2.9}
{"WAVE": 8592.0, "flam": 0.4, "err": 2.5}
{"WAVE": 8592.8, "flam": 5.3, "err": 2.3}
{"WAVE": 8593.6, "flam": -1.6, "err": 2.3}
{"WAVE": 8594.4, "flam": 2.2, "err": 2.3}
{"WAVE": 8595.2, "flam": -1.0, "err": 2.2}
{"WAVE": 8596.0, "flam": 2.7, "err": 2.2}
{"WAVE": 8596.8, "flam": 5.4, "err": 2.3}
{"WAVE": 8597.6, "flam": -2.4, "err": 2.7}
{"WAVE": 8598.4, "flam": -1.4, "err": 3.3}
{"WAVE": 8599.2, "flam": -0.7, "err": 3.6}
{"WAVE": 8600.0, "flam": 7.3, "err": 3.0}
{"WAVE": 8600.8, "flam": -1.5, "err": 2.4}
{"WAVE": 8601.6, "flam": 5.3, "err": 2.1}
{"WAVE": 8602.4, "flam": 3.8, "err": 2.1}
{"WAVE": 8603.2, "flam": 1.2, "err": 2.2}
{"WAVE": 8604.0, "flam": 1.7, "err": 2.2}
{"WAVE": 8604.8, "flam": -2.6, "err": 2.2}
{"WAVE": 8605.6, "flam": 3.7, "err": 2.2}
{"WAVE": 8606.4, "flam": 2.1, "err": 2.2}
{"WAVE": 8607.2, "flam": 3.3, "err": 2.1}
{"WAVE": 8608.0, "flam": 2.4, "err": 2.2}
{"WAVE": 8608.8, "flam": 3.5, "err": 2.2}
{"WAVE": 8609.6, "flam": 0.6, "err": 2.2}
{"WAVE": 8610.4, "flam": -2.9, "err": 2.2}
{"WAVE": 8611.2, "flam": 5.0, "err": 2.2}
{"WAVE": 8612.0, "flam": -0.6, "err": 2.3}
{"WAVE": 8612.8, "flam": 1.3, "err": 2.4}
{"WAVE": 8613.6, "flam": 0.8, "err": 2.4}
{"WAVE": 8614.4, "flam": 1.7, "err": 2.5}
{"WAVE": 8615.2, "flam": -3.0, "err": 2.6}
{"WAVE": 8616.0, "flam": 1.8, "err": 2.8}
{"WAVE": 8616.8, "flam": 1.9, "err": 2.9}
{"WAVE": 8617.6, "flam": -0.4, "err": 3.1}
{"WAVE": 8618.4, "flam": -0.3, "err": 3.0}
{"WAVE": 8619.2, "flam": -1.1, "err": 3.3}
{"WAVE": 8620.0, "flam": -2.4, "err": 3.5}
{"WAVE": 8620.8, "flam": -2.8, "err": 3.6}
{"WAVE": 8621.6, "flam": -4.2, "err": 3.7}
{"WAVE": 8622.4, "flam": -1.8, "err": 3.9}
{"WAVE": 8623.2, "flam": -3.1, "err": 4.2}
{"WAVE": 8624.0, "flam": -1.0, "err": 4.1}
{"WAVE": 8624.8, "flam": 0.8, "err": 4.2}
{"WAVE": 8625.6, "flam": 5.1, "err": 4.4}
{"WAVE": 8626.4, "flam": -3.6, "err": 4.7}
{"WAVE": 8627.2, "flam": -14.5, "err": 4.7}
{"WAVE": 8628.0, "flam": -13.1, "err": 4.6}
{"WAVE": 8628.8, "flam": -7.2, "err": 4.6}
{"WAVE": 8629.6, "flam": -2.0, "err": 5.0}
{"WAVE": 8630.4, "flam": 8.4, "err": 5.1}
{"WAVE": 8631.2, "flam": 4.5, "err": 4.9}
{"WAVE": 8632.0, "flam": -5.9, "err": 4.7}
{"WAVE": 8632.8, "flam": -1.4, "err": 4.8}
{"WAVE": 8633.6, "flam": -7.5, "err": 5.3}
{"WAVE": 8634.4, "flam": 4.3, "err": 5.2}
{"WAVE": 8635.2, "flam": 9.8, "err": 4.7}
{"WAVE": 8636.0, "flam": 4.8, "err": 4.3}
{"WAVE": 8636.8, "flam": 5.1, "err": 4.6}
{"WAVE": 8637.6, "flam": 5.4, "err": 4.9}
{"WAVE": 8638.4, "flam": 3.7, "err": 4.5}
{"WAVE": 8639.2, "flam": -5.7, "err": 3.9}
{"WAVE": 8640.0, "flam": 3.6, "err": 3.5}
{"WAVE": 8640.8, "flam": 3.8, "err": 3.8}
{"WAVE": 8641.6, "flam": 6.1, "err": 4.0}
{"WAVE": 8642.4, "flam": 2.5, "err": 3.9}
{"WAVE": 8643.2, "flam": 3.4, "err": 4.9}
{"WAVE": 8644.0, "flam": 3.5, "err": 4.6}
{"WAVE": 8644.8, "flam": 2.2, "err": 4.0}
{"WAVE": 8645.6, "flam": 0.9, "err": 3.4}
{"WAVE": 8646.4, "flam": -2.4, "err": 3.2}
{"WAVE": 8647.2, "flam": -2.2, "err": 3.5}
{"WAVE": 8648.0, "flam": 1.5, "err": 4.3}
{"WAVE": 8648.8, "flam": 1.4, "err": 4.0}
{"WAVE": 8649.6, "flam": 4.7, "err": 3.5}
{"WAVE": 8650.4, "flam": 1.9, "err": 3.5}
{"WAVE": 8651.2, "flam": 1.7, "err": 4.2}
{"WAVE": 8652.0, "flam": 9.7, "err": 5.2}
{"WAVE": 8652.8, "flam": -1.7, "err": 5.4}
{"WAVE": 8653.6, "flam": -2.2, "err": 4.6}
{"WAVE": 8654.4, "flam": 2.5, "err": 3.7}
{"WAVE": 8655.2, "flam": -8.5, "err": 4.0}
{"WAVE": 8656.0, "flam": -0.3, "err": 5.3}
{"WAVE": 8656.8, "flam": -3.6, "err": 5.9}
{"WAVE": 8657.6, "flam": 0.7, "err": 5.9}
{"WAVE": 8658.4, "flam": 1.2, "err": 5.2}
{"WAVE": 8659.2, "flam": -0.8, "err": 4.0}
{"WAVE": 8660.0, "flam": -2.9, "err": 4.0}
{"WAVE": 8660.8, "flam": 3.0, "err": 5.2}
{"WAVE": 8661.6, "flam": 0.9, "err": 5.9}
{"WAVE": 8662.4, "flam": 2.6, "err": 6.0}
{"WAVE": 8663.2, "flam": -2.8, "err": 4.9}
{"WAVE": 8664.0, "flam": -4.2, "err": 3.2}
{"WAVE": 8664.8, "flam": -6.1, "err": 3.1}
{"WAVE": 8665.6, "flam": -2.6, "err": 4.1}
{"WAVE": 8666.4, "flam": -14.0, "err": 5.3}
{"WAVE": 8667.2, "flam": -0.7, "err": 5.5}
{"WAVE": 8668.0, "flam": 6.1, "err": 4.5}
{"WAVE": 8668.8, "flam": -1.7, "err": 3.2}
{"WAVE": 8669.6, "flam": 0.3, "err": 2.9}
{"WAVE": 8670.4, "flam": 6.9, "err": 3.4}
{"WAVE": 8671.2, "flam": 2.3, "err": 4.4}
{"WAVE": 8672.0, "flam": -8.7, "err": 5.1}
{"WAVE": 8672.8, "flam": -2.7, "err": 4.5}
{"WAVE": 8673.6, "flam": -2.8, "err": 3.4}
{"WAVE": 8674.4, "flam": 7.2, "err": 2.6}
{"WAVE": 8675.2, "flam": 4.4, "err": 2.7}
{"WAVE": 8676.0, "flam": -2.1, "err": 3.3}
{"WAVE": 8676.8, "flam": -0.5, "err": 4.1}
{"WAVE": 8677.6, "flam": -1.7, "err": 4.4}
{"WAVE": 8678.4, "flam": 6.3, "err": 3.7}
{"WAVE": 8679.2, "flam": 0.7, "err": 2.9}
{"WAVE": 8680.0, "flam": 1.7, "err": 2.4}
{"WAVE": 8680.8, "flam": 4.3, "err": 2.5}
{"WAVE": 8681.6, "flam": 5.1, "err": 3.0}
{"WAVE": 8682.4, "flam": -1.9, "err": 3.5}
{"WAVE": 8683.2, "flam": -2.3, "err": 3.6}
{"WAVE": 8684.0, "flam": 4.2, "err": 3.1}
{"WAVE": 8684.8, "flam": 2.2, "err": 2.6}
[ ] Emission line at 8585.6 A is [O II] 3727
